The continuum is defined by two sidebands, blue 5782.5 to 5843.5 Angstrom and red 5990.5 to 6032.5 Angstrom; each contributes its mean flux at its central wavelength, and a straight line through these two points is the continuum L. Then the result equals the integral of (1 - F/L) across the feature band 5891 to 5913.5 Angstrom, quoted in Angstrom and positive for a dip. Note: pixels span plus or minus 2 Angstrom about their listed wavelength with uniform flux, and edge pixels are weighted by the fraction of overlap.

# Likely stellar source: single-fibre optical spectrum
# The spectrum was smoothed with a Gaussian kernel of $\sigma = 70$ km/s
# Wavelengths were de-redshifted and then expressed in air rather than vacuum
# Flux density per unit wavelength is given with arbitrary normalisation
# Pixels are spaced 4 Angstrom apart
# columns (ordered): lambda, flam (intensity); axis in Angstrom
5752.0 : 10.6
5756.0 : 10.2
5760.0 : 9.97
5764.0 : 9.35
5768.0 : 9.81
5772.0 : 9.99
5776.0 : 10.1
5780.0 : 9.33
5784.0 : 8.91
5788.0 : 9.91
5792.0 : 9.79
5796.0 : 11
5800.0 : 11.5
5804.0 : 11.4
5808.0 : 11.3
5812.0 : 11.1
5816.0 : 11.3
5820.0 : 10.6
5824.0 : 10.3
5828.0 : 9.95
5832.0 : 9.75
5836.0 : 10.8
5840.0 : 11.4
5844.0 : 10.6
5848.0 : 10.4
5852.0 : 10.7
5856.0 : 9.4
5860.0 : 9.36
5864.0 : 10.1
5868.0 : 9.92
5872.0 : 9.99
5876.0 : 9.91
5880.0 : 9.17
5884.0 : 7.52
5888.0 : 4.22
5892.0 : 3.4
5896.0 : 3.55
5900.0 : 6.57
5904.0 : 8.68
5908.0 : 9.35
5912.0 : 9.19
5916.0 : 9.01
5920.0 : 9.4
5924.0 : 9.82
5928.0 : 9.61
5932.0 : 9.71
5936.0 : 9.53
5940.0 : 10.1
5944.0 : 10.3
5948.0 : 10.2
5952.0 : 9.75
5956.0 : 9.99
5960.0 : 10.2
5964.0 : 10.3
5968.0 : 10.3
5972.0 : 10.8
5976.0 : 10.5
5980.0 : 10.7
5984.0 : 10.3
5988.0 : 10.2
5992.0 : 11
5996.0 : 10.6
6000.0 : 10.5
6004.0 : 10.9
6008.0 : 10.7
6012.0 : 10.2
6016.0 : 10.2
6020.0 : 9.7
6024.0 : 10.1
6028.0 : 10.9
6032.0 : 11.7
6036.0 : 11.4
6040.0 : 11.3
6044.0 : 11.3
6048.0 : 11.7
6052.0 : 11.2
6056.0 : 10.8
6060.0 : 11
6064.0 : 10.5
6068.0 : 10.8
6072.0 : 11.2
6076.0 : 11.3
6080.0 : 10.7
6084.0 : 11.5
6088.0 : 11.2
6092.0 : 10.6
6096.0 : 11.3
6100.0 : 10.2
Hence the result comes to 7.9 Angstrom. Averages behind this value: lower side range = 10.6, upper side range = 10.5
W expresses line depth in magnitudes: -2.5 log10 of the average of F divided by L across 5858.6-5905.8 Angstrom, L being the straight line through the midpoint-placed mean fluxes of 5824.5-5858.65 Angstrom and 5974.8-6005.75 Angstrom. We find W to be 0.33 mag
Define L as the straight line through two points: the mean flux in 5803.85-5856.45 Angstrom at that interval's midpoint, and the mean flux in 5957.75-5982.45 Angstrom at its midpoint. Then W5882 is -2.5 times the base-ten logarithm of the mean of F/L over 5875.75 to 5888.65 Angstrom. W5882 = 0.34 mag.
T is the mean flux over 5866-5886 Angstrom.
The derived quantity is 9.3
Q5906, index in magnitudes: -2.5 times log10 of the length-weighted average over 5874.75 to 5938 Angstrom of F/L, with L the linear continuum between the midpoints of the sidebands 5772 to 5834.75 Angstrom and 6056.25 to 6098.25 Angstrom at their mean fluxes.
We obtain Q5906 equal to 0.31 mag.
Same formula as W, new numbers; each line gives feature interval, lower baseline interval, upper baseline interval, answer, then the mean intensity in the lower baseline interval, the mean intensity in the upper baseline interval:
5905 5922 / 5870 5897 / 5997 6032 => -0.187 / 6.94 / 10.5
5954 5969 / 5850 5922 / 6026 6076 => -0.064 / 8.3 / 11.2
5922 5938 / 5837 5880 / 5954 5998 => 0.072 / 10.1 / 10.4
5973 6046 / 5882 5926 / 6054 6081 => -0.113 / 7.34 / 10.9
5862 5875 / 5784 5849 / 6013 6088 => 0.075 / 10.6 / 11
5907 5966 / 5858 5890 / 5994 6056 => -0.016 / 8.77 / 10.8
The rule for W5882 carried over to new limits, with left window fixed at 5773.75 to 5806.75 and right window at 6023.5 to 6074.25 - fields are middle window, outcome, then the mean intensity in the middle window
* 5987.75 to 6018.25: 0.040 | 10.5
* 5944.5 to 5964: 0.074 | 10.1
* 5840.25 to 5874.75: 0.038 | 10.1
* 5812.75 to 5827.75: -0.032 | 10.7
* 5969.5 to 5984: 0.027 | 10.6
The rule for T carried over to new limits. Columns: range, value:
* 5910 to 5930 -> 9.41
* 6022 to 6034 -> 10.9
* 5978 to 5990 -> 10.4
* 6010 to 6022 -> 10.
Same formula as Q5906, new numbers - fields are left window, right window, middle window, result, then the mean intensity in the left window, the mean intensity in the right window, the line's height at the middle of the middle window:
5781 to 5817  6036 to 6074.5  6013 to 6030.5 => 0.08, 10.6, 11.1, 11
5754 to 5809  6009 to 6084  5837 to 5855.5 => -0.03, 10.2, 10.9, 10.3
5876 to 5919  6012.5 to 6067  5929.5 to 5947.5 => -0.19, 7.25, 10.9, 8.3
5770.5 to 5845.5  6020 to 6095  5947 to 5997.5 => 0.05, 10.5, 11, 10.8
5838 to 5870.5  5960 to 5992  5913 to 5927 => 0.10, 10.2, 10.5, 10.4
